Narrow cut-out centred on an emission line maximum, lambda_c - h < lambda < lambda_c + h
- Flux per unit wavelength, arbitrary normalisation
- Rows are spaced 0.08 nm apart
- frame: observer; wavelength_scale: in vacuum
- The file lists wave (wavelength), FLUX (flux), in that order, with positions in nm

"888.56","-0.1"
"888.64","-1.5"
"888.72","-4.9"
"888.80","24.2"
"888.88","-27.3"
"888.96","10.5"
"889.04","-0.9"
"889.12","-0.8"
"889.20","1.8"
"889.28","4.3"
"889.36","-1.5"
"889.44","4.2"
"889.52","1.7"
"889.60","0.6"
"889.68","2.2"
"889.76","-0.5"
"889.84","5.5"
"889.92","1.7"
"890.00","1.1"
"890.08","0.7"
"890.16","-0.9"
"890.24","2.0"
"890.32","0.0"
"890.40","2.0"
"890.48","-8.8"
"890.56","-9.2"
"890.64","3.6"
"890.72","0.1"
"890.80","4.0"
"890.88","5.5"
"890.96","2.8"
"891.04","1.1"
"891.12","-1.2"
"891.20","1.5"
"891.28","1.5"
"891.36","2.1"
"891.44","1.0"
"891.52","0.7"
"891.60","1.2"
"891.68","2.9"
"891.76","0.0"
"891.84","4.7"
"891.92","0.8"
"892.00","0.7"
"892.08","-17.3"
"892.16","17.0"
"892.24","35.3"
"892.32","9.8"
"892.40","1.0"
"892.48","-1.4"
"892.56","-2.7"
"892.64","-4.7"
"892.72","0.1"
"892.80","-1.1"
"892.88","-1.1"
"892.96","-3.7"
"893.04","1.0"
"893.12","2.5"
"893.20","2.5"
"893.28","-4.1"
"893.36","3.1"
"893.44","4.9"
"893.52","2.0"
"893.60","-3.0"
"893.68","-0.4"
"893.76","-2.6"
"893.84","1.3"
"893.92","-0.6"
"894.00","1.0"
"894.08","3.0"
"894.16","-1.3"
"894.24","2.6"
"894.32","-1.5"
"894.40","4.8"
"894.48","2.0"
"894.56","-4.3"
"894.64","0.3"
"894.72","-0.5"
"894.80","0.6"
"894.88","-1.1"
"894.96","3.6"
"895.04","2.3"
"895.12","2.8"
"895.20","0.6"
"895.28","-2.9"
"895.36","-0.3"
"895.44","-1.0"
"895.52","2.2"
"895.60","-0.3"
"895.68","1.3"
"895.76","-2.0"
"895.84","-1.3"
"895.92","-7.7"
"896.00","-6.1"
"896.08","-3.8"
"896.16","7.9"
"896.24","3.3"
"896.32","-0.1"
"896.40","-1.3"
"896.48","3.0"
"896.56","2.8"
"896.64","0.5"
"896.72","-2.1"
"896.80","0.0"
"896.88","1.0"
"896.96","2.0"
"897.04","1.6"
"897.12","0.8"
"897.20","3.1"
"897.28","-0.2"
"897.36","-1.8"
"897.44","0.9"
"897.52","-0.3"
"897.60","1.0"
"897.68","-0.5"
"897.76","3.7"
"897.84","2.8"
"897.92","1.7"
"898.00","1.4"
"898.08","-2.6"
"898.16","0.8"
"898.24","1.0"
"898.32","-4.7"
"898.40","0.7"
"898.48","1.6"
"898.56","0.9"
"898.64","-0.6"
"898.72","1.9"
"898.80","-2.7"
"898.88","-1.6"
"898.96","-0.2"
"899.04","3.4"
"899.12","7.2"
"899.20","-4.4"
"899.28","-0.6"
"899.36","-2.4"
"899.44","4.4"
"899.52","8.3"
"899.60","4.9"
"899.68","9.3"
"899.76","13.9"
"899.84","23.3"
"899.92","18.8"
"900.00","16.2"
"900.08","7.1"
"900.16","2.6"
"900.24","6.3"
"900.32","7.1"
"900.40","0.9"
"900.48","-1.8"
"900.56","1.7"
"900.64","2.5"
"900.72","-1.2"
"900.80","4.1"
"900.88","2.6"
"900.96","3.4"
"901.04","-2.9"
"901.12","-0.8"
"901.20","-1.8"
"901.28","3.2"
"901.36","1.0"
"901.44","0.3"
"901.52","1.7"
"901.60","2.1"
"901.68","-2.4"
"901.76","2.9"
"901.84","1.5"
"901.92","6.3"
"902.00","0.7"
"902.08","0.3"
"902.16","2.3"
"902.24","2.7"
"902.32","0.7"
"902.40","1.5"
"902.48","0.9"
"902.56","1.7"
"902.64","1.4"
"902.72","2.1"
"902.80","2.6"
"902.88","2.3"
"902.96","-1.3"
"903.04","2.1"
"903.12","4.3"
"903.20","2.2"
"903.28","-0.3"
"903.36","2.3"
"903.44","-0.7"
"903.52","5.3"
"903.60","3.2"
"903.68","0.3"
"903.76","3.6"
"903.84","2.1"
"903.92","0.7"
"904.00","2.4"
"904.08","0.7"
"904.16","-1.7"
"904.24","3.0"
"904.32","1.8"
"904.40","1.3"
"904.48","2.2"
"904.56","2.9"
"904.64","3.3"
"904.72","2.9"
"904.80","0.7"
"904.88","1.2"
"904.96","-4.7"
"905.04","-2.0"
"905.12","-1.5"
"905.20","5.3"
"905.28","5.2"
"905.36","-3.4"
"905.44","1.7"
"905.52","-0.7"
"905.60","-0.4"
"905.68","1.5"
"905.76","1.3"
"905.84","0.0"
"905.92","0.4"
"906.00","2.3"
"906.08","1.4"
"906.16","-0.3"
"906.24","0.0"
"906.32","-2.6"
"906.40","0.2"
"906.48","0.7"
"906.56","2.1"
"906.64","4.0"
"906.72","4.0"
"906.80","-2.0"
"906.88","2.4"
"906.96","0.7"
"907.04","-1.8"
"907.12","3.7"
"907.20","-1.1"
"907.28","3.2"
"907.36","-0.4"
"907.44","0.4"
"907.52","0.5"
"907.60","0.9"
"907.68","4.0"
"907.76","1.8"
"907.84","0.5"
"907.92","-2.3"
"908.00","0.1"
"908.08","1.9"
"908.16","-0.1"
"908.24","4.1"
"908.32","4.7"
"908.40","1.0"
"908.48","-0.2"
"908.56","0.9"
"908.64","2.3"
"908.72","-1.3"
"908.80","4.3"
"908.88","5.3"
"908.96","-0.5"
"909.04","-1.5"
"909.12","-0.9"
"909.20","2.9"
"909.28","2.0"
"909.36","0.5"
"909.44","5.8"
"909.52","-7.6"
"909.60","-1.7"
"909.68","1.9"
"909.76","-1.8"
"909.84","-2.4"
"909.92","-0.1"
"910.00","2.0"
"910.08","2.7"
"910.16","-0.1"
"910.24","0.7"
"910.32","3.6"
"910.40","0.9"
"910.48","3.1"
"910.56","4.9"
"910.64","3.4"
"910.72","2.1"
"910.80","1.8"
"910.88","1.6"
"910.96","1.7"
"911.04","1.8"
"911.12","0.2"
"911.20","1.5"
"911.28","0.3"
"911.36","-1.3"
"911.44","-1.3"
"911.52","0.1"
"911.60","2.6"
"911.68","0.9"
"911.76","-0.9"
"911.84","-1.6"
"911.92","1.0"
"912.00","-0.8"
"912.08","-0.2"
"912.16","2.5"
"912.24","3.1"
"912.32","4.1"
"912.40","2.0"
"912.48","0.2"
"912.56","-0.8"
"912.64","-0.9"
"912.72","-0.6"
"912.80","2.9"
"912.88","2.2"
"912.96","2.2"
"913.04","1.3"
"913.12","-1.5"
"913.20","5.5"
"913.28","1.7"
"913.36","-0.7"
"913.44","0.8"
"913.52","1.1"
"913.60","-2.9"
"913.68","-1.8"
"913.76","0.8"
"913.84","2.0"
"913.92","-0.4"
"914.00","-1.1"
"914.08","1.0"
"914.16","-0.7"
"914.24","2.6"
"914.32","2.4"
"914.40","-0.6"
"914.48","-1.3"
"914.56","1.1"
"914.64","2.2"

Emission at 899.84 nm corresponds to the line H-beta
